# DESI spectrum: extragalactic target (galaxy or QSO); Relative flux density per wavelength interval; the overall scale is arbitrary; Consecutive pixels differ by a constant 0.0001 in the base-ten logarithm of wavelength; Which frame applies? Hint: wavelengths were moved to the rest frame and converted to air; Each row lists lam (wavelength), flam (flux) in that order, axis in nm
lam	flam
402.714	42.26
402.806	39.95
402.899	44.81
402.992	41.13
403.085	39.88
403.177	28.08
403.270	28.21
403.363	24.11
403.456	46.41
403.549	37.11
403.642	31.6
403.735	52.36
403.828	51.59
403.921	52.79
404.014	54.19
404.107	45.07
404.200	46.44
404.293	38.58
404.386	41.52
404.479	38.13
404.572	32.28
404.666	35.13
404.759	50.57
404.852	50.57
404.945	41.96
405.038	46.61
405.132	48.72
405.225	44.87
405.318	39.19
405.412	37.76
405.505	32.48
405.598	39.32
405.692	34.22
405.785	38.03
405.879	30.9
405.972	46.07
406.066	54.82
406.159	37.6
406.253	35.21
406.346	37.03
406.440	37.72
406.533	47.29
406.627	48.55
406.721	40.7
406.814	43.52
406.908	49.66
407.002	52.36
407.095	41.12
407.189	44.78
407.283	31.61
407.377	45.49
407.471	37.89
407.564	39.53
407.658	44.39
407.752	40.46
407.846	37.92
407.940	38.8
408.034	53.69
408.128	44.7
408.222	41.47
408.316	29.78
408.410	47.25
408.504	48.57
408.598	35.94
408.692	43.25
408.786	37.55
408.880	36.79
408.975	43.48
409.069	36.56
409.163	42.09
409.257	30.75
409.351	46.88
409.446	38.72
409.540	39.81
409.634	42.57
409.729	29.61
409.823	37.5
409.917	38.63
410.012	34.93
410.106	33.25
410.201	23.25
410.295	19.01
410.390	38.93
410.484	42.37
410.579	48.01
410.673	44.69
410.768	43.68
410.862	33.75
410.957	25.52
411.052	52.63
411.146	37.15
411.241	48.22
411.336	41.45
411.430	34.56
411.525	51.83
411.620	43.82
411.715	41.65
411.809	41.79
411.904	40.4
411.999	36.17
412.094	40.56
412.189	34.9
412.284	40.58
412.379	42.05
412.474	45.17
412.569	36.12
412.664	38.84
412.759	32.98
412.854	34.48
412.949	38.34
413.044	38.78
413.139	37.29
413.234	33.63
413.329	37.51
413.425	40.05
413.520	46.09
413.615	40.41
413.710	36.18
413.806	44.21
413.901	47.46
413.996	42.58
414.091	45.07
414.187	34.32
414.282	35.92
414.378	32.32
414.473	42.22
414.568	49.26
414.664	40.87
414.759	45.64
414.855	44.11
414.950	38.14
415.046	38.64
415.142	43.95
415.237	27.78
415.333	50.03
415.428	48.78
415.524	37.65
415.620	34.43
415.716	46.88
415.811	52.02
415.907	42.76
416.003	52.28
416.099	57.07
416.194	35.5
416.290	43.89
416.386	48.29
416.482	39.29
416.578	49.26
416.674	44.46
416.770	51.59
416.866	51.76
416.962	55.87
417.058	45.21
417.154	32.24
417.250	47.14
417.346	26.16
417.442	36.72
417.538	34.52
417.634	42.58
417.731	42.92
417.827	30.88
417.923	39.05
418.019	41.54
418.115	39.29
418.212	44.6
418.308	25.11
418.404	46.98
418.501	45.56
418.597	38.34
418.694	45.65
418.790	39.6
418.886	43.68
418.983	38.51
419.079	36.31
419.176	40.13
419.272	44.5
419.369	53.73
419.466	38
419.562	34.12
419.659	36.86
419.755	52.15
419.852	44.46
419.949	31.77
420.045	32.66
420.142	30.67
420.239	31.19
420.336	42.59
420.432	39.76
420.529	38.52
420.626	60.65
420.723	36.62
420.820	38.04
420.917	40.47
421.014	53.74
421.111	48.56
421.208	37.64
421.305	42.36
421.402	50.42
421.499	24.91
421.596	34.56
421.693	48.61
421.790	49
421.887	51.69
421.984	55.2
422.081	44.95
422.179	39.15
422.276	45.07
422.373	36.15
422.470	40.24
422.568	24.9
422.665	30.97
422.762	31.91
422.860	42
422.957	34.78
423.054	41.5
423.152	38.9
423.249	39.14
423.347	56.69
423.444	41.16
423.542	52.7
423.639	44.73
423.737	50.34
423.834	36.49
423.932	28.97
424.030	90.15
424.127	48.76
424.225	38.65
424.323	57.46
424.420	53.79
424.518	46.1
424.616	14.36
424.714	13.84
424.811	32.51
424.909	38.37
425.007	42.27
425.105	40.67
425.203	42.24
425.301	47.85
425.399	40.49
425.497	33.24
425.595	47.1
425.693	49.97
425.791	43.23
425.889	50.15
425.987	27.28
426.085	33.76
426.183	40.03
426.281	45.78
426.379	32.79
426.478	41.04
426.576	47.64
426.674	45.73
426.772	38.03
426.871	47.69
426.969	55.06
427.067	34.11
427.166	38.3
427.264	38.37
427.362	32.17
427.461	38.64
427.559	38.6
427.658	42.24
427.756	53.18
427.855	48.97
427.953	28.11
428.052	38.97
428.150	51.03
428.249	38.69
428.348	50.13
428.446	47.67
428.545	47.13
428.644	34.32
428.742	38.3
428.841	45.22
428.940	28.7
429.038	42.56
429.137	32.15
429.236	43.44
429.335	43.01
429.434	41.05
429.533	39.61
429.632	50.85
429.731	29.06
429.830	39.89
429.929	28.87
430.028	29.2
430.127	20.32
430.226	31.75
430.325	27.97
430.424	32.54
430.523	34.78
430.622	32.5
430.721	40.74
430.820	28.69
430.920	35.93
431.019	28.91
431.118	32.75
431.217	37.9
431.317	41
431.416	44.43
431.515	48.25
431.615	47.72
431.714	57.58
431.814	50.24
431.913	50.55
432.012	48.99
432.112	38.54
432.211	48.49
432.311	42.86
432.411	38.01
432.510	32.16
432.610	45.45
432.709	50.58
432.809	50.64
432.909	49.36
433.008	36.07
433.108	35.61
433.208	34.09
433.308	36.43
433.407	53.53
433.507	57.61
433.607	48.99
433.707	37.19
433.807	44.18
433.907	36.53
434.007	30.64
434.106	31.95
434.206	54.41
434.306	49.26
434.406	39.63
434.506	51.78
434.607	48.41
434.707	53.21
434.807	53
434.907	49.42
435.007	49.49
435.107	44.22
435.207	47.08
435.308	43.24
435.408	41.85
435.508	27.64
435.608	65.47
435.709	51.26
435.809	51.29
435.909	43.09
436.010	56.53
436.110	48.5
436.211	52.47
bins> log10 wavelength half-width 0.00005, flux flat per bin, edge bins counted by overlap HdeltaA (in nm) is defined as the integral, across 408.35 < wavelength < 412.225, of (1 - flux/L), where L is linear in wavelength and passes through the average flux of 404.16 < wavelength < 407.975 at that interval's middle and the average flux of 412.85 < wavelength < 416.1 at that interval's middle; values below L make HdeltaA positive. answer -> 0.21 nm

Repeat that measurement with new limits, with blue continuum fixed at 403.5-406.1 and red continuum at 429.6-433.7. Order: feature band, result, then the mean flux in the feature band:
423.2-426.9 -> -0.170 nm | 42.6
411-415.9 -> 0.102 nm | 40.9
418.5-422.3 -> -0.073 nm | 42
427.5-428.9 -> -0.084 nm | 42.9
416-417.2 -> -0.144 nm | 46.5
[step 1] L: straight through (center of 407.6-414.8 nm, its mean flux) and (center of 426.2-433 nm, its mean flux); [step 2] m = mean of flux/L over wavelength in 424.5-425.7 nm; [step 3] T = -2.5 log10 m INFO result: 0.09 mag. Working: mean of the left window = 39.7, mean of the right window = 40.5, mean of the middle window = 37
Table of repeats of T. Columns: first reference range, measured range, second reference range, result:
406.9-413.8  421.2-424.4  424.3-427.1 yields -0.08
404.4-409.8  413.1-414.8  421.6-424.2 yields 0.04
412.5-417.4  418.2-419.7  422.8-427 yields 0.04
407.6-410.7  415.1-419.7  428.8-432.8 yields -0.08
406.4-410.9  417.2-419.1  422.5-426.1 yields 0.04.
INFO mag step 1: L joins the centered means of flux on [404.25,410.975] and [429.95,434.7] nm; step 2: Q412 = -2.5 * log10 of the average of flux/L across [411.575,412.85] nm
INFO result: 0.024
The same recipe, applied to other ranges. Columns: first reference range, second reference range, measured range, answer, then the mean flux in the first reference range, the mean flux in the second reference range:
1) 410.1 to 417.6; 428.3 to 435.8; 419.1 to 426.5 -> 0.00 mag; 41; 41.8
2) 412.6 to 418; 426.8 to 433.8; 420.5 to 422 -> -0.08 mag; 41.5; 40.6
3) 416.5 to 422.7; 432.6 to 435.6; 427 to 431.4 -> 0.15 mag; 41.3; 44.7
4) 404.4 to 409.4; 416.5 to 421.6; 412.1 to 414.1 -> 0.04 mag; 41.4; 41.1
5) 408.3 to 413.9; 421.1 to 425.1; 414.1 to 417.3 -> -0.09 mag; 39.1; 41.9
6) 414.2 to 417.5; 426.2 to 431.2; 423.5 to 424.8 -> -0.10 mag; 43.1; 38.7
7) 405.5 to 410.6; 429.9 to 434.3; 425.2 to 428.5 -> -0.05 mag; 39.9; 40.3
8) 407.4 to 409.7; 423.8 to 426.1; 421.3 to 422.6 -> -0.02 mag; 40.7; 41.7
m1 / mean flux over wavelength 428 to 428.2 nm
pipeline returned 44.7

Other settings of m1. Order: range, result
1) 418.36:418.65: 43.5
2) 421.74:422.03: 52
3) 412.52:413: 36.2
